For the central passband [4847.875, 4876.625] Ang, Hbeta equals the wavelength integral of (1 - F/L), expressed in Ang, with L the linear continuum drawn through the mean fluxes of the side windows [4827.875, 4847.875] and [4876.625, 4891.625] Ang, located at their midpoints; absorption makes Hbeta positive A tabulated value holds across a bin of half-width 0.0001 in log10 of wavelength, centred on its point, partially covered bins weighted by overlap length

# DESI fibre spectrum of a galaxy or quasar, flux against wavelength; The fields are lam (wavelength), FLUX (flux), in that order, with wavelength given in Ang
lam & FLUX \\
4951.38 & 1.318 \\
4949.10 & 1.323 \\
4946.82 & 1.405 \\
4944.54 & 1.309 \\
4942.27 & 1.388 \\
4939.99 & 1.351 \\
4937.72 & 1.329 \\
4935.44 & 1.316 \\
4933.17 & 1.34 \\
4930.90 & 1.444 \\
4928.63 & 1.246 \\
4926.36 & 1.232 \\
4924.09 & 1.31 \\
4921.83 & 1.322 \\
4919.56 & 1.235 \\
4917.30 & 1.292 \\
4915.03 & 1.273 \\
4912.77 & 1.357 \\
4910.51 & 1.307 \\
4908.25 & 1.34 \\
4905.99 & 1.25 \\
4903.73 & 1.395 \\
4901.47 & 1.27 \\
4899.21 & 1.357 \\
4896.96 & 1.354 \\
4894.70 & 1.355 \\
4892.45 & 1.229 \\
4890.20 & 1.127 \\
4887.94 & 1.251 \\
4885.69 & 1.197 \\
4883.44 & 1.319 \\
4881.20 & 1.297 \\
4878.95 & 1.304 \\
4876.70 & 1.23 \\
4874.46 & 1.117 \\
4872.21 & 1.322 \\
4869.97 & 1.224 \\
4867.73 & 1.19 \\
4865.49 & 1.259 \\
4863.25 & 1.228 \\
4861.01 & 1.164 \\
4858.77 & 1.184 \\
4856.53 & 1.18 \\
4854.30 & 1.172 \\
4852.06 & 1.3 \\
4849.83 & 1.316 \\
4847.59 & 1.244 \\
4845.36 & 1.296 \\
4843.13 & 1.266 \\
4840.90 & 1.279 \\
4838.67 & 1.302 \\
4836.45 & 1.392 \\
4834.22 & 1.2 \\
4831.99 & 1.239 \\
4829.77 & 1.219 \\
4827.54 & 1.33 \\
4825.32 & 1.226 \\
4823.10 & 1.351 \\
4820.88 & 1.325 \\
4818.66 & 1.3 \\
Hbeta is 0.86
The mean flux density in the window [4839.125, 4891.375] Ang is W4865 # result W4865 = 1.24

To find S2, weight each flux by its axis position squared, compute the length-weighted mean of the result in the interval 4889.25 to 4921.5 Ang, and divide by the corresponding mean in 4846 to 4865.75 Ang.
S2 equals 1.08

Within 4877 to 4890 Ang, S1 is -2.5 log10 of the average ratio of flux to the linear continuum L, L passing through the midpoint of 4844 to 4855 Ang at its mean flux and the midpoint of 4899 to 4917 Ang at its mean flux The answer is 0.030 mag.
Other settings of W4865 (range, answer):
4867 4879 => 1.23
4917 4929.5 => 1.27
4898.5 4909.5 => 1.32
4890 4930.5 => 1.3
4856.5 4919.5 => 1.26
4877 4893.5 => 1.25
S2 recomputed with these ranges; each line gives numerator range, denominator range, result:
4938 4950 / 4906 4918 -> 1.05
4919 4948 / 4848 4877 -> 1.12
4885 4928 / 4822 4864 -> 1.05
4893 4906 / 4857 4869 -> 1.12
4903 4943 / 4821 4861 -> 1.08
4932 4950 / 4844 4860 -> 1.12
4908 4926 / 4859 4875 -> 1.09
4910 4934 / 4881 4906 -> 1.03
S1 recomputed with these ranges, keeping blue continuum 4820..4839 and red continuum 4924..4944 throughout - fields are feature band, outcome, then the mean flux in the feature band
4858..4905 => 0.04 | 1.26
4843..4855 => 0.02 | 1.27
